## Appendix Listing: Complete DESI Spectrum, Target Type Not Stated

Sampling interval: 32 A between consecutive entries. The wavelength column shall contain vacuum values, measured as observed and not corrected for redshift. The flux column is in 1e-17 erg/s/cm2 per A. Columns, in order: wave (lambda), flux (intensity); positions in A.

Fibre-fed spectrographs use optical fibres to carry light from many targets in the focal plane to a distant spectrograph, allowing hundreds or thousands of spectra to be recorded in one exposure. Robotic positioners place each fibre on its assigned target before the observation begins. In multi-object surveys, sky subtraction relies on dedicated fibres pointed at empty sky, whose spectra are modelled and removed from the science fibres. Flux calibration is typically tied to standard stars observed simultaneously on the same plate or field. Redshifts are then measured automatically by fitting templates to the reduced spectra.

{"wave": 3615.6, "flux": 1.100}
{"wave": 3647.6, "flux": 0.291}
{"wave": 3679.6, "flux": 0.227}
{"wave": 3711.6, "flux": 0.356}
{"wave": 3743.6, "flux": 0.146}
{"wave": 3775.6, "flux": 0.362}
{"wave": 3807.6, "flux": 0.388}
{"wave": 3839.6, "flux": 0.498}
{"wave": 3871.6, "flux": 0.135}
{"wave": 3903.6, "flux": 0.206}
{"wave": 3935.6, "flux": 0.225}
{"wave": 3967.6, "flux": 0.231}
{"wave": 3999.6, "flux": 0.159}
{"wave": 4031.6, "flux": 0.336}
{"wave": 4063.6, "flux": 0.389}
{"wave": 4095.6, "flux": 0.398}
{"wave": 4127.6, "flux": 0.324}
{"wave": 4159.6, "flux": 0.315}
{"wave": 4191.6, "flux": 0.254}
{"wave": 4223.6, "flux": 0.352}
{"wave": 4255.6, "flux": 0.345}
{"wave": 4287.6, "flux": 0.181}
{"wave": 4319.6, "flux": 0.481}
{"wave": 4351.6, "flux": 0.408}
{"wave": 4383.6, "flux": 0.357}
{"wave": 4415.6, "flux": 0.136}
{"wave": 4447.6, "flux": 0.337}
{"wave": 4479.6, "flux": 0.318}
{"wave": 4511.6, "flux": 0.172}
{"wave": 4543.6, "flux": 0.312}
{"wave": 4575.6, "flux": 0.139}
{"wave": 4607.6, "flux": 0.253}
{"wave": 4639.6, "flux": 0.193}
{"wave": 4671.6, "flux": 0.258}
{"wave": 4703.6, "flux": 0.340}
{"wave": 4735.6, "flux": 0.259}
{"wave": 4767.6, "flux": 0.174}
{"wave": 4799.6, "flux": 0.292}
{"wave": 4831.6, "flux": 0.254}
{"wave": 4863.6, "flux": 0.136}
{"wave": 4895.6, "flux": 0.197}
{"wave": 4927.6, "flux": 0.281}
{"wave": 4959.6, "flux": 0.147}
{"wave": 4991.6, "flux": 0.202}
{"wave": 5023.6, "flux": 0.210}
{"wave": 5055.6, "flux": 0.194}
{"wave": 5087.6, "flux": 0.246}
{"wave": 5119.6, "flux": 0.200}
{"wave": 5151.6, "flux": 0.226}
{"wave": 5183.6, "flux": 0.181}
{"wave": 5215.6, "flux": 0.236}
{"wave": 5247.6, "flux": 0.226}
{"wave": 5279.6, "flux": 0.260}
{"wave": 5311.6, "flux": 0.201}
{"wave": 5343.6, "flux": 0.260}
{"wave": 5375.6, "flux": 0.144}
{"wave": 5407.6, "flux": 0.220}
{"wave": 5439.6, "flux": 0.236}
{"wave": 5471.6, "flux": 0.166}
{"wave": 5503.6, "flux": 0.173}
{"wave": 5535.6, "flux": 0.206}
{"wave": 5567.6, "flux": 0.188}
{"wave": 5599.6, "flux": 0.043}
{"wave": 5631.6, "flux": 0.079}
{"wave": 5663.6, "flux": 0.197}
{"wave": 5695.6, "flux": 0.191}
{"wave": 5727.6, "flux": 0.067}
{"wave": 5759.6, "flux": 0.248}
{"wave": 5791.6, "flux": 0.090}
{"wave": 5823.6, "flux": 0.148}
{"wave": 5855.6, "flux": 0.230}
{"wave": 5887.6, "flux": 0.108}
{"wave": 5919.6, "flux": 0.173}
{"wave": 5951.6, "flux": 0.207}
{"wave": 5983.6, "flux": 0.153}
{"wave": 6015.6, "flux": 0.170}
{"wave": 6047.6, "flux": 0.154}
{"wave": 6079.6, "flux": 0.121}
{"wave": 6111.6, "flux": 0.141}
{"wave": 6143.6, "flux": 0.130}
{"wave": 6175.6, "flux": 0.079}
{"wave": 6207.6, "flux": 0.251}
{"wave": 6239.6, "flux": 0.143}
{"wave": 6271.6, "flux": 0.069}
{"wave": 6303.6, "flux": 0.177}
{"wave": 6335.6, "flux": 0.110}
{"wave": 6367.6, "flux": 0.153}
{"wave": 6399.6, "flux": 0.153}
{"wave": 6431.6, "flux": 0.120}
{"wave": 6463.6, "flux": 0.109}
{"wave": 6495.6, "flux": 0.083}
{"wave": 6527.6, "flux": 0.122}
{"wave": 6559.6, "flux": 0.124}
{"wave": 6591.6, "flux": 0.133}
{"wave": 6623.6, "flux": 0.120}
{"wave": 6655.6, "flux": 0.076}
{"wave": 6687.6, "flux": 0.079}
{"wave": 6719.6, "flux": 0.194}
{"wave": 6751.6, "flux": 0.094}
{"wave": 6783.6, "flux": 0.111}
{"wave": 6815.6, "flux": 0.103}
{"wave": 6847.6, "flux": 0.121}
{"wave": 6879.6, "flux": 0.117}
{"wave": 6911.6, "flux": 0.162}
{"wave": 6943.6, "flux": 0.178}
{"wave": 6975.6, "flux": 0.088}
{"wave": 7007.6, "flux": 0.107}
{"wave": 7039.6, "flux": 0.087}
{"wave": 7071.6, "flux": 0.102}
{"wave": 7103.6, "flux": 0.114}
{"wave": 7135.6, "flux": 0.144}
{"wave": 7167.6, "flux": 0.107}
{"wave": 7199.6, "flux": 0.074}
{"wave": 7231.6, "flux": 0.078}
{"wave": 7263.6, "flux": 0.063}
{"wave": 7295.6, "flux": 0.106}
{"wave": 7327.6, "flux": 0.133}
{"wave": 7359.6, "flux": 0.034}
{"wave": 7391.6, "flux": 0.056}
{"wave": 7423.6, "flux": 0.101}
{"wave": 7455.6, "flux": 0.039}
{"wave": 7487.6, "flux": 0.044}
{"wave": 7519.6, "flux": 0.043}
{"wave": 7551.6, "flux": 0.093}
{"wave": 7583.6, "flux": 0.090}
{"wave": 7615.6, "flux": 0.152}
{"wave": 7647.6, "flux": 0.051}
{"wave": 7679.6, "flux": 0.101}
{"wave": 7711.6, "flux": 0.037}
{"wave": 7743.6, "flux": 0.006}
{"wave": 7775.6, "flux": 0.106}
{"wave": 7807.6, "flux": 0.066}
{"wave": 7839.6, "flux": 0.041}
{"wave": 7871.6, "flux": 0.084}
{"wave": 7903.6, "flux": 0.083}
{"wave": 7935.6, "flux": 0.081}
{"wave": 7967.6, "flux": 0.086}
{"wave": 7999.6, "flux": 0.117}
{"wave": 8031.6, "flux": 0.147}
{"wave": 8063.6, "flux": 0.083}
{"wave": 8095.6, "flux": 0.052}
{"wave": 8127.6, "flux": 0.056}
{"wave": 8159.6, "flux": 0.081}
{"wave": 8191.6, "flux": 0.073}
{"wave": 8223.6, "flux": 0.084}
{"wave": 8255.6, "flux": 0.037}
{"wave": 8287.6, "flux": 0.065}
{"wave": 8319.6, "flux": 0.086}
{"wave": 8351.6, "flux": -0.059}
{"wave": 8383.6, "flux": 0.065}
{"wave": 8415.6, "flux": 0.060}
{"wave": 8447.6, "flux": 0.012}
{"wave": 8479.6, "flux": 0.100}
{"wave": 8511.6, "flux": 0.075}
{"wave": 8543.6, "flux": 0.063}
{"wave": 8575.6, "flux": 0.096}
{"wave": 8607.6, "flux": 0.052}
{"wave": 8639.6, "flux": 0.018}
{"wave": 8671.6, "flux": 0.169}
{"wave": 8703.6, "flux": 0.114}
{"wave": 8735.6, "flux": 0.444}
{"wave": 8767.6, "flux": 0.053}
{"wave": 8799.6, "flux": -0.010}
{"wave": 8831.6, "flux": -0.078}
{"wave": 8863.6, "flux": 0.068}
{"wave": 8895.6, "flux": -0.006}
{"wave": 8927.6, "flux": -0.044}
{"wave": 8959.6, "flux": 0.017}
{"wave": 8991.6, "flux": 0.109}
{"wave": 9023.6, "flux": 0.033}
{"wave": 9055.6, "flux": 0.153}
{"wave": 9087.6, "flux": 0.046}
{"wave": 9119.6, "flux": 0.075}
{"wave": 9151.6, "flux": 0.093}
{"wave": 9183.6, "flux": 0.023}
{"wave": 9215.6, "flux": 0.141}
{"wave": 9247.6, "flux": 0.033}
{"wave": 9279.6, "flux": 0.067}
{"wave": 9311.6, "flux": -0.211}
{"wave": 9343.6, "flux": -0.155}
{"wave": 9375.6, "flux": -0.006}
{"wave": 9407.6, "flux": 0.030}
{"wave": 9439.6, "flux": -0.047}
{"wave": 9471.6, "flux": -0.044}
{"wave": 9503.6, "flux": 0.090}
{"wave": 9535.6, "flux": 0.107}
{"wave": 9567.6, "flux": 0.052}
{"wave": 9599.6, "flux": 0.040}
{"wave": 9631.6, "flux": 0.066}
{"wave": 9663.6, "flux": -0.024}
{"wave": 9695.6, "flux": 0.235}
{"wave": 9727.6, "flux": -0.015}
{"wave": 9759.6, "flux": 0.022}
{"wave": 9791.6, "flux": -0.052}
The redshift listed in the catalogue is 1.343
